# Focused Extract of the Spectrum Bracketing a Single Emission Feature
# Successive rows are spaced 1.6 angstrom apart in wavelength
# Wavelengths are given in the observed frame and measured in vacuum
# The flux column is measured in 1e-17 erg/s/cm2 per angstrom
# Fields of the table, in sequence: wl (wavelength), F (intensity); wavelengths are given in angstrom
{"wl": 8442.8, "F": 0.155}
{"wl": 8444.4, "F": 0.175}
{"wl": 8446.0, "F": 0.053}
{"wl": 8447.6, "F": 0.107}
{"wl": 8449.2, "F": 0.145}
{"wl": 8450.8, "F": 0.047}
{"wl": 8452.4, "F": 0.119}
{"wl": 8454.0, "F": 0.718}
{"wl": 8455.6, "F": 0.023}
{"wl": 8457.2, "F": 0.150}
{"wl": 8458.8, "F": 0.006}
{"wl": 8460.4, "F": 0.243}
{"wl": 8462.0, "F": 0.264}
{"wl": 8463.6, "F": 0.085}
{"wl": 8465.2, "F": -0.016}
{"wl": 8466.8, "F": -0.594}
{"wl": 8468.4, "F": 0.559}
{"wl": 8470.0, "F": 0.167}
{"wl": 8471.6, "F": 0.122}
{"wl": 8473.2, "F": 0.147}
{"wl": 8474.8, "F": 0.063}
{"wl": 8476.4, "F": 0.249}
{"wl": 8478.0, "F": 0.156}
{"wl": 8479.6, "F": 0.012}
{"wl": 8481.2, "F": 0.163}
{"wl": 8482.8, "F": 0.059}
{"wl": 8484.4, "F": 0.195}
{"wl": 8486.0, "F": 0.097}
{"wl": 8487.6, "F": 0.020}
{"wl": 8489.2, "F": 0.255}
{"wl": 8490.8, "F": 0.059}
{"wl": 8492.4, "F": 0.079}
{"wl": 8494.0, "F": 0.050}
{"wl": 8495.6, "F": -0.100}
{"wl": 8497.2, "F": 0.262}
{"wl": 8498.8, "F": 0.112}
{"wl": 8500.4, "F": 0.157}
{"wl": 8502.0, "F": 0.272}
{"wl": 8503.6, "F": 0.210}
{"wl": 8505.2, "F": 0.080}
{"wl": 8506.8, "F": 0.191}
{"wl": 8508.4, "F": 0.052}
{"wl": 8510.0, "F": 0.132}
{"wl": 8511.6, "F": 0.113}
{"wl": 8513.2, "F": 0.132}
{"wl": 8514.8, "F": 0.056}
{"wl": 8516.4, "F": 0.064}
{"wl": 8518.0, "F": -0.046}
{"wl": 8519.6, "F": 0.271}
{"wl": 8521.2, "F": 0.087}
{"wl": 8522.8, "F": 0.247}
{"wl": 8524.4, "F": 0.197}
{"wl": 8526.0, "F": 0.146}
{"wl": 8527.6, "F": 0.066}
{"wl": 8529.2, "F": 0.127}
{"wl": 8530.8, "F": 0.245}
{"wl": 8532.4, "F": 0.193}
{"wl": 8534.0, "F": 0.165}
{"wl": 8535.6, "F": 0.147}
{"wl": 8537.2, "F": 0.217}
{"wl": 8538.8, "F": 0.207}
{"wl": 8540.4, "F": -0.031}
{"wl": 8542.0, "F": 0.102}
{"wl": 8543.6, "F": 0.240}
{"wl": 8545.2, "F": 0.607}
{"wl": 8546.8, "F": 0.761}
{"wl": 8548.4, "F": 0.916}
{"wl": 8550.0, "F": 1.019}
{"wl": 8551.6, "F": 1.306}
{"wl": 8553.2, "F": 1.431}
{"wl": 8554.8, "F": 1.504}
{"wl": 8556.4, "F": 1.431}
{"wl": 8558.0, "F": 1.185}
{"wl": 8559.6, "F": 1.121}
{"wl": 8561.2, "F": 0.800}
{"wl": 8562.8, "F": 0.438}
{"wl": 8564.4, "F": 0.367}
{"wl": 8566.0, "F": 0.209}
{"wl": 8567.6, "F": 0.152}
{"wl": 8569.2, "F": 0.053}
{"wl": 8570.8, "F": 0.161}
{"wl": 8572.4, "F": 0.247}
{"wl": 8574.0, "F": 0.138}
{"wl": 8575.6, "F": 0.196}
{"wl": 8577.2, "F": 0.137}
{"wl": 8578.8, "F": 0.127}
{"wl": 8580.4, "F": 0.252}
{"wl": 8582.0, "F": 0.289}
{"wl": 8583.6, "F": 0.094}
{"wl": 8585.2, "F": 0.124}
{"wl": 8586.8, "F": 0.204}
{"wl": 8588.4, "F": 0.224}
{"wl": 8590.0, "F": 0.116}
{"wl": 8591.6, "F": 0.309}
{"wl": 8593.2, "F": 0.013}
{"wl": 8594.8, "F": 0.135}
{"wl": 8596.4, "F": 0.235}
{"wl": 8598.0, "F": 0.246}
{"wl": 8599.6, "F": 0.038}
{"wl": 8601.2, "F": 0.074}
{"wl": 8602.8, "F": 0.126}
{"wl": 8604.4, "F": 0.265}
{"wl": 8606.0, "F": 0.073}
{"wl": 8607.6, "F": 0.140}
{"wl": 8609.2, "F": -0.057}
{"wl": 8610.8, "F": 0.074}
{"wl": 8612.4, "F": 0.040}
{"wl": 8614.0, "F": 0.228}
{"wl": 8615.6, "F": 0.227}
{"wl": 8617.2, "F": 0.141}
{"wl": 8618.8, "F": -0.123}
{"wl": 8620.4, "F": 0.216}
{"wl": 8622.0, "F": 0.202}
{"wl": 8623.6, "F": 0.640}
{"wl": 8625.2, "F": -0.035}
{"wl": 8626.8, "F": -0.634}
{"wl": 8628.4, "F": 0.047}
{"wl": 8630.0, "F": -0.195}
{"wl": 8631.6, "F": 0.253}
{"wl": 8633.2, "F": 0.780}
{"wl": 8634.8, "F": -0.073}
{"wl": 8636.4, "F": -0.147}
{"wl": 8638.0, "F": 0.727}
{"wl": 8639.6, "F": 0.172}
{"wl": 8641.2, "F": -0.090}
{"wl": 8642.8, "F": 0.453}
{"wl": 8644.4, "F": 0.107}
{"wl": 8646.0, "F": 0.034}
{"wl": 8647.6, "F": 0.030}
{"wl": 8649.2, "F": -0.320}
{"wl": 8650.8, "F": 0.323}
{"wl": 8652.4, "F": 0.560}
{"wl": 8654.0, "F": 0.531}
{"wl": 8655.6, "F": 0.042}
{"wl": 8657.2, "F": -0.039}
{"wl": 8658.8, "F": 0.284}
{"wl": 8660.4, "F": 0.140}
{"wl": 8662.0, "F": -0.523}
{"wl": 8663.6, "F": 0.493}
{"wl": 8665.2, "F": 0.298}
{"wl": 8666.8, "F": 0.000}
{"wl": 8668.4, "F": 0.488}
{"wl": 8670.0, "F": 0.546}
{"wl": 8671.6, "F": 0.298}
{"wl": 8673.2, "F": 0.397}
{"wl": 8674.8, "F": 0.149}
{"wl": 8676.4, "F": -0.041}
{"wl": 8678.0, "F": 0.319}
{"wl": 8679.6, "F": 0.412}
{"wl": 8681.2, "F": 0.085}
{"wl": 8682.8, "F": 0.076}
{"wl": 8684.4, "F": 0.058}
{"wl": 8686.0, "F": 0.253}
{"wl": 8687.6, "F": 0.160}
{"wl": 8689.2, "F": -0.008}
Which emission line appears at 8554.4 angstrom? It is [O II] 3727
